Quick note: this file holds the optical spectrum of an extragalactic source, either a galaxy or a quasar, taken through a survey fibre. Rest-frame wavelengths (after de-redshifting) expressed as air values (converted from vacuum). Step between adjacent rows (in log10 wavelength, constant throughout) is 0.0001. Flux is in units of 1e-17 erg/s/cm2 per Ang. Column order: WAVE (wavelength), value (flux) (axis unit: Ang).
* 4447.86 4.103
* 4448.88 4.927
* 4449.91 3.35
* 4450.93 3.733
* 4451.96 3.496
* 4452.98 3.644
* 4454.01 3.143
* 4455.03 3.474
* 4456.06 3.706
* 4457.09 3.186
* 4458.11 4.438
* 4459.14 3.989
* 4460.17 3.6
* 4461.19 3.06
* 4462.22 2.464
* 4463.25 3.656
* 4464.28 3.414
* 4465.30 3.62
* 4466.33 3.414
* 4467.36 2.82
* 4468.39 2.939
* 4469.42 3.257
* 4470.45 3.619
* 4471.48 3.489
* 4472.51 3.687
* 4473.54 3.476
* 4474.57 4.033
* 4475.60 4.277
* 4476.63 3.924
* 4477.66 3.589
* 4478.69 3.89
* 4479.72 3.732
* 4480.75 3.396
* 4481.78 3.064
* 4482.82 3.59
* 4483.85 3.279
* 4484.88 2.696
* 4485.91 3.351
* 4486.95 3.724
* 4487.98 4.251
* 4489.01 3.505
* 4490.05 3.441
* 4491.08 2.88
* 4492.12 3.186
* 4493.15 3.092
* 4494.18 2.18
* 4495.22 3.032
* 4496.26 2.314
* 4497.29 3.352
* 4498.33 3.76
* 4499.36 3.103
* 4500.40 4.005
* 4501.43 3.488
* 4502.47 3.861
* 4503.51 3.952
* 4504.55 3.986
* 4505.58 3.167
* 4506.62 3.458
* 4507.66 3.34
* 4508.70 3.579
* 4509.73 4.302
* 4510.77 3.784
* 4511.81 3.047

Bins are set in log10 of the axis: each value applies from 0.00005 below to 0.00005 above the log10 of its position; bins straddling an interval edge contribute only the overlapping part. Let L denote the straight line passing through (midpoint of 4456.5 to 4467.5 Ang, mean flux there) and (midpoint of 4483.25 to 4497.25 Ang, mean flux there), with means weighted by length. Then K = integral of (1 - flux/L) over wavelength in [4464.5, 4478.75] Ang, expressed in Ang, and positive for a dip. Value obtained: -0.9 Ang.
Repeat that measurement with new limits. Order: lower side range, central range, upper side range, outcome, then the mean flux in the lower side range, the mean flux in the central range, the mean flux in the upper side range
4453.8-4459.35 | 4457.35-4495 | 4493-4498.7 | -1.7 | 3.67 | 3.44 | 2.92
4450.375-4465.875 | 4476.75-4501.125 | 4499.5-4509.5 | 1.8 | 3.51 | 3.33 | 3.65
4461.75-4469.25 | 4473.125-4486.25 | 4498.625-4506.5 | -0.8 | 3.2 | 3.57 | 3.65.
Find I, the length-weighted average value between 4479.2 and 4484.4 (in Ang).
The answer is 3.41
